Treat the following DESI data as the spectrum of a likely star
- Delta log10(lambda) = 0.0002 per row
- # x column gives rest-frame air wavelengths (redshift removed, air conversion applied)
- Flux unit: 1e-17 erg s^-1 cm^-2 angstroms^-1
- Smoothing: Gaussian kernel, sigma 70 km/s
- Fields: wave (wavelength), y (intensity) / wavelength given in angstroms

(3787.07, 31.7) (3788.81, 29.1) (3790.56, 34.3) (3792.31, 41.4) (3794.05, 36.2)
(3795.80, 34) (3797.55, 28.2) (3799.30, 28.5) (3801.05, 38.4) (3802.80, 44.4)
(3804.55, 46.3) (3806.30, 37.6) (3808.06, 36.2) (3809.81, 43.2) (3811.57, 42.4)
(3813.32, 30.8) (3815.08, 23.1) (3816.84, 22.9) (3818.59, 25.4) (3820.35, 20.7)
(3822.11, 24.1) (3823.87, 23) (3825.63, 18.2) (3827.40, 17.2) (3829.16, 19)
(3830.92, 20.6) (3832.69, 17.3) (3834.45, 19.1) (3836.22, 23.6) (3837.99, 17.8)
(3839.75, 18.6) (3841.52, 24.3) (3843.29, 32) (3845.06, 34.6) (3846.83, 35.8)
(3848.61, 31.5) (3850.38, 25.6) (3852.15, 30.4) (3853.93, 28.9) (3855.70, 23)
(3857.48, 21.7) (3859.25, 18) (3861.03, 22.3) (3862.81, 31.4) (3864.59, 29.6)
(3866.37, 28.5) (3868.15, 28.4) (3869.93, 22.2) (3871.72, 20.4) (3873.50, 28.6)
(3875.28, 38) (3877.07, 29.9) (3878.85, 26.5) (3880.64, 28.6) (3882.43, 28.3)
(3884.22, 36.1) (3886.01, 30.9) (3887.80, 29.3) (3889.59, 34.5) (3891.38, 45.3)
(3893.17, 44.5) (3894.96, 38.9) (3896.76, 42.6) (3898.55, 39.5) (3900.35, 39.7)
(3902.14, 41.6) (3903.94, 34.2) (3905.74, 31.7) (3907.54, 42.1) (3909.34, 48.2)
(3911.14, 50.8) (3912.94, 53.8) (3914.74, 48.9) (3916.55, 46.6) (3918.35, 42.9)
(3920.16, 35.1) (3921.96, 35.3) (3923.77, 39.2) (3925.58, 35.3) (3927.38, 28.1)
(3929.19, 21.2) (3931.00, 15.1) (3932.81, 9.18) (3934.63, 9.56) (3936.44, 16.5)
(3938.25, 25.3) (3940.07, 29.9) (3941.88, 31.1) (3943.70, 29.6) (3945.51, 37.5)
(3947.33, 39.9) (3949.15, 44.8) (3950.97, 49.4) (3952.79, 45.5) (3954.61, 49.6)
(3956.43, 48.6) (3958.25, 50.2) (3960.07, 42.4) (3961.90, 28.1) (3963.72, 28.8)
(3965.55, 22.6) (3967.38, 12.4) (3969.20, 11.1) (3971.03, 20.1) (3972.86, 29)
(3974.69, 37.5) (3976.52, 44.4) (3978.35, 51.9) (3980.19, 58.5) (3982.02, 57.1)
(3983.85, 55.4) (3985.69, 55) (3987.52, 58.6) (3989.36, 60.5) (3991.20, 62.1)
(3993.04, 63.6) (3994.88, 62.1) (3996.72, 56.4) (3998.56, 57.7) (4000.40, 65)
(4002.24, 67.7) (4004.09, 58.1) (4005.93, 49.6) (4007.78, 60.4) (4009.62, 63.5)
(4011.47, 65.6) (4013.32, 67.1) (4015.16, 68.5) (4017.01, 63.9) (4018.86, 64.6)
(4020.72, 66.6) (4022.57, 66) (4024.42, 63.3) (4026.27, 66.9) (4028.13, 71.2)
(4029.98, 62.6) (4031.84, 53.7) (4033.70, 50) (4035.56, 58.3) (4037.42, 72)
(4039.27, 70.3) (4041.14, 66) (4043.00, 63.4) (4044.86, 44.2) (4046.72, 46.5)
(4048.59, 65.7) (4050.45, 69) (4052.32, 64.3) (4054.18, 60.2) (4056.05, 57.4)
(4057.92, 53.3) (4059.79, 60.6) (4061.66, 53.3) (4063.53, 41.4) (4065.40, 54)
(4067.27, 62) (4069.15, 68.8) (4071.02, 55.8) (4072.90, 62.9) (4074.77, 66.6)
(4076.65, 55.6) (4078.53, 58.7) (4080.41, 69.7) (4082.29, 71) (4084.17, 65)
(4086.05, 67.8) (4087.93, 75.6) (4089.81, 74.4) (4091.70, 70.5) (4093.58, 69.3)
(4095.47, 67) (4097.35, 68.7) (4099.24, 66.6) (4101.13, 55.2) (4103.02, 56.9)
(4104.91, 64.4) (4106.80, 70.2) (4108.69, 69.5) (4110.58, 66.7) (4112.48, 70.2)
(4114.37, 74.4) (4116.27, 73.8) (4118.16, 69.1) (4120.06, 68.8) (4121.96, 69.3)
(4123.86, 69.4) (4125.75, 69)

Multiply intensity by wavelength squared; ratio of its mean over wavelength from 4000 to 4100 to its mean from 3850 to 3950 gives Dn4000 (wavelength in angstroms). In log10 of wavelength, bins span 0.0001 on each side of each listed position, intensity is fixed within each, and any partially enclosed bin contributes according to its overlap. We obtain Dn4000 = 2.09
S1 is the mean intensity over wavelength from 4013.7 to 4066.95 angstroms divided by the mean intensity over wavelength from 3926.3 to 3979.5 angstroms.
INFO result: 1.93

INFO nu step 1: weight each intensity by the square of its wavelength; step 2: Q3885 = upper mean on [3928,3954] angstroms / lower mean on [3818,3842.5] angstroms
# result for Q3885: 1.5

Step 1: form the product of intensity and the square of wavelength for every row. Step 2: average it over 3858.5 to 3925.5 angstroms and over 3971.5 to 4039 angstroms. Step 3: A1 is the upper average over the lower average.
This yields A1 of 1.76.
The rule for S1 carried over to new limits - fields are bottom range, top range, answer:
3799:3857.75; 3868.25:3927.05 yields 1.33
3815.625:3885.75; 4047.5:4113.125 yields 2.50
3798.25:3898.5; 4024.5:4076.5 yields 2.06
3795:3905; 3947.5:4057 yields 1.82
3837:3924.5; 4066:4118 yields 1.99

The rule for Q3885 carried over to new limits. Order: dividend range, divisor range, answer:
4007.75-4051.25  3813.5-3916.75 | 2.25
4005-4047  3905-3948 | 1.96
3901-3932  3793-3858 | 1.41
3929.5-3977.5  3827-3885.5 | 1.25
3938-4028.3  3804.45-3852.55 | 2.02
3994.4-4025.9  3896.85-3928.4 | 1.62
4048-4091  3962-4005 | 1.37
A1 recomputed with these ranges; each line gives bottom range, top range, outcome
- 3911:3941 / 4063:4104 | 2.21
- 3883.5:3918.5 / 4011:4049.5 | 1.62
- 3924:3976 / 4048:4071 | 2.04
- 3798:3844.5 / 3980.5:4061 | 2.47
